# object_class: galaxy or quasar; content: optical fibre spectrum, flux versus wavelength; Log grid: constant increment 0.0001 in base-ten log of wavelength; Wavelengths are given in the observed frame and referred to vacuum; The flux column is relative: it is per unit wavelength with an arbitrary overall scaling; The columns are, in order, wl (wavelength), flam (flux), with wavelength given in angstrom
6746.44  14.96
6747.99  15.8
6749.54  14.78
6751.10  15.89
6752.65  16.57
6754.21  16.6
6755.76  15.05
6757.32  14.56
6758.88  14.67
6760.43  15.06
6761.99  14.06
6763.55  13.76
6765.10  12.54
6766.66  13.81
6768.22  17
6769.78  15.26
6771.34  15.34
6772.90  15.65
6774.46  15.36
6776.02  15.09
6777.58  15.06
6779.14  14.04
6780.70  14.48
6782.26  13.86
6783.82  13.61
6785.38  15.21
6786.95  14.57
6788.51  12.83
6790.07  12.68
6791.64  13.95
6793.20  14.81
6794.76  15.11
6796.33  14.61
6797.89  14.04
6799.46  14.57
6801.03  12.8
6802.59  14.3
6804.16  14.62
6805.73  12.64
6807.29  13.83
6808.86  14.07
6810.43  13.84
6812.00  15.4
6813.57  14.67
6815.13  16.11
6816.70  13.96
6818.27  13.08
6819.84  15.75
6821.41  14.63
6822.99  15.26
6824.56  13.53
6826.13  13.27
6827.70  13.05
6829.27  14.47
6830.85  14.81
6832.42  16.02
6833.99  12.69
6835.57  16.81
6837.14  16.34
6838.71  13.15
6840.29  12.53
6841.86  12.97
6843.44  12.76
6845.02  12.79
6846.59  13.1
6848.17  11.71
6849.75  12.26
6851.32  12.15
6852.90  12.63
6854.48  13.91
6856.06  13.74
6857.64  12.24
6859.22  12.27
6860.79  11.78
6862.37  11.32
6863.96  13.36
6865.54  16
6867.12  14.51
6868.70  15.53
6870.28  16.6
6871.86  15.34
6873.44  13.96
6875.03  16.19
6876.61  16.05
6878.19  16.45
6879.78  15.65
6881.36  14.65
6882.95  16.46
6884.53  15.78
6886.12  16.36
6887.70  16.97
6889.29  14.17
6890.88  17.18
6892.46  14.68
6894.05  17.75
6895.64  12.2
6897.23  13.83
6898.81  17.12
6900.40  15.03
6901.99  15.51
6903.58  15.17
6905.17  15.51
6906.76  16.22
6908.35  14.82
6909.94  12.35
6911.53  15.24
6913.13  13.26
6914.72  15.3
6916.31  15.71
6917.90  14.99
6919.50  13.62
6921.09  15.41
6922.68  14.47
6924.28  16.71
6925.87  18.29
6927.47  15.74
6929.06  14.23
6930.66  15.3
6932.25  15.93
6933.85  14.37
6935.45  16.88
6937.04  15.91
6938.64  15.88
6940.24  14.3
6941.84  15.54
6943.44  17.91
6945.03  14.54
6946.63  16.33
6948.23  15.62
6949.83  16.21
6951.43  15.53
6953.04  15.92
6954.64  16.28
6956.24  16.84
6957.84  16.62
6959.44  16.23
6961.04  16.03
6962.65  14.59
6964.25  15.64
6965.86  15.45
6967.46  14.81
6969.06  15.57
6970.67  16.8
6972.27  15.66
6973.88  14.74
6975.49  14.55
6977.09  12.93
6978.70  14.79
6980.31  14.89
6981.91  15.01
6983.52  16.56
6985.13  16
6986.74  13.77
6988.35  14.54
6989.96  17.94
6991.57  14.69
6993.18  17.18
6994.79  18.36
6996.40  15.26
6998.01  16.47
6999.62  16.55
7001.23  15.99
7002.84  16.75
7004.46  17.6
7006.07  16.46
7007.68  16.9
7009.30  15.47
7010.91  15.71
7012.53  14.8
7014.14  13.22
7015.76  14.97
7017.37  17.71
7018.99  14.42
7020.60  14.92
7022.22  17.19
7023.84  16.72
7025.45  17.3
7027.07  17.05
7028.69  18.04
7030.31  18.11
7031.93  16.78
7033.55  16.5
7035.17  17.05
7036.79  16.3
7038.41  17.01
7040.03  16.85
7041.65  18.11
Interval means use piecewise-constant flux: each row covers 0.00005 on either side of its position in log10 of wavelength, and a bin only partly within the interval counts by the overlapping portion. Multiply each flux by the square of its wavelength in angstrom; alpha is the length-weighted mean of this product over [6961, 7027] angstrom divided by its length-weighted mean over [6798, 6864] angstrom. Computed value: 1.21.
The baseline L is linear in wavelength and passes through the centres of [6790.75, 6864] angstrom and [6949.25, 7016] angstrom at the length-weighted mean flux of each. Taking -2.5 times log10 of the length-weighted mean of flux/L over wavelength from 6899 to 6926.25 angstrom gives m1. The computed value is -0.02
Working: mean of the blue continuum 13.8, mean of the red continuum 15.7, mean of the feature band 15.1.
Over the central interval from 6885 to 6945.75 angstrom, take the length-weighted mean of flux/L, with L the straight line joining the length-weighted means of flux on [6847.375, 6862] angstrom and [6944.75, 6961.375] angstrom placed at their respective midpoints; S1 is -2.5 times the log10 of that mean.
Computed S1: -0.05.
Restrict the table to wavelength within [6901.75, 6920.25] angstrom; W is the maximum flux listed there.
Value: 16.22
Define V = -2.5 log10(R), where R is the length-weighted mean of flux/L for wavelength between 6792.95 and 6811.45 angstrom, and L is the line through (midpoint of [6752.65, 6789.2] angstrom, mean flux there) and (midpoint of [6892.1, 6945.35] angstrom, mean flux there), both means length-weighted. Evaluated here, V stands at 0.06 mag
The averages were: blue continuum 14.7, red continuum 15.3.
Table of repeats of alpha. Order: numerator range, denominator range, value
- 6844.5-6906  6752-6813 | 1.03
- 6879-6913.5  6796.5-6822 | 1.10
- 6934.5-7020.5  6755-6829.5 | 1.16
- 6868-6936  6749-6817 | 1.10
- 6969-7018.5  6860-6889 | 1.07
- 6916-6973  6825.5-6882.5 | 1.15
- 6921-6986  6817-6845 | 1.15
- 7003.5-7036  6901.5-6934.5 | 1.11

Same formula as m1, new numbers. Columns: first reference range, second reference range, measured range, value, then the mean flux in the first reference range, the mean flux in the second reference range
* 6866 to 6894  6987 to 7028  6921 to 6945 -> 0.01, 15.7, 16.1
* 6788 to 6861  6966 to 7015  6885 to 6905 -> -0.07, 13.8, 15.7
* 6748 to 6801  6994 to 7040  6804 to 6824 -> 0.04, 14.7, 16.4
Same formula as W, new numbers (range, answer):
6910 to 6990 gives 18.29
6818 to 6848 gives 16.81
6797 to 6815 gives 15.4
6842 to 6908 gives 17.75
